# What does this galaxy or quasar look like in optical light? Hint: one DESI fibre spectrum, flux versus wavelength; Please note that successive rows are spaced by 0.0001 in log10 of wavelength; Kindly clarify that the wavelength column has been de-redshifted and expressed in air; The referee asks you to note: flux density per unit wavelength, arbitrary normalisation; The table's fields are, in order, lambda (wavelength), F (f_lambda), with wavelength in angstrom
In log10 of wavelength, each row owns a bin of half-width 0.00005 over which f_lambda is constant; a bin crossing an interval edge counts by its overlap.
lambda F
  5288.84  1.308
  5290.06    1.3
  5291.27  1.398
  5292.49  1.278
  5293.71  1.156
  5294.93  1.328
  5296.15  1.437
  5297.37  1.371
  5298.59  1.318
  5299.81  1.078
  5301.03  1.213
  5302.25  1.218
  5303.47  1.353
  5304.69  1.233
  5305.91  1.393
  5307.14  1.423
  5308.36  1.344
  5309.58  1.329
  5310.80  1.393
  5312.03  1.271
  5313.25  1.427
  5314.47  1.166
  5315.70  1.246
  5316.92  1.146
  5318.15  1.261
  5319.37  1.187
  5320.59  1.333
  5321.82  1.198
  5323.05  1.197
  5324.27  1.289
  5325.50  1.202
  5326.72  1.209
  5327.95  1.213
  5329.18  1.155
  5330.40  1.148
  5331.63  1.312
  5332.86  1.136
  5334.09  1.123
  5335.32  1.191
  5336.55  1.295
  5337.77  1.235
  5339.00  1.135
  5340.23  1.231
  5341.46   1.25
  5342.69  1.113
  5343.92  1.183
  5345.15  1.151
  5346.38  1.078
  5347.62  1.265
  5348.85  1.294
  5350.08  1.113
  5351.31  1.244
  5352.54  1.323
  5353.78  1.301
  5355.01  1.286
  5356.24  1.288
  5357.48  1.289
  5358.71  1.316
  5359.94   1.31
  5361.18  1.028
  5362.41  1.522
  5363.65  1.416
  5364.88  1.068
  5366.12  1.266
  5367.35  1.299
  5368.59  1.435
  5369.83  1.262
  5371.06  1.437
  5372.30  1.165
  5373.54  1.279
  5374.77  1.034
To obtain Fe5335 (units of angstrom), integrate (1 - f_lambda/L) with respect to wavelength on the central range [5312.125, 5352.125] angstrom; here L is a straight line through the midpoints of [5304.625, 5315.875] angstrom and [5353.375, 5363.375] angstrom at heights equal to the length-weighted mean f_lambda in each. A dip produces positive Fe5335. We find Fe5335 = 3.1 angstrom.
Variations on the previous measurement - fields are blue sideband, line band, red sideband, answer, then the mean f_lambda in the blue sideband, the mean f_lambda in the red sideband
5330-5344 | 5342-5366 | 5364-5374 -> -0.01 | 1.2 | 1.28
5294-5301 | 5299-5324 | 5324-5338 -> -0.30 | 1.29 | 1.21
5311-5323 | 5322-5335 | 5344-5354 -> 0.41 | 1.25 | 1.22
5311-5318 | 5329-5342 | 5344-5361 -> 0.49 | 1.26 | 1.24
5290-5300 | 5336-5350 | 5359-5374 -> 1.05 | 1.31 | 1.29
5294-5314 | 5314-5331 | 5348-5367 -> 1.18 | 1.32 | 1.27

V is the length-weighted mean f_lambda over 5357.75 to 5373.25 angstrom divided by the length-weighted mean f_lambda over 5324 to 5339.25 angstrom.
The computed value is 1.07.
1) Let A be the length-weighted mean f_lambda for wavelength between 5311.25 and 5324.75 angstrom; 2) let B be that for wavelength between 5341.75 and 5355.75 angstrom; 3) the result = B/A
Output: 0.97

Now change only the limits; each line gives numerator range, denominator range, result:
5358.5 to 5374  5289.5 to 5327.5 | 1.01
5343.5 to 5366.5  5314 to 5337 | 1.03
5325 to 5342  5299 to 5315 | 0.93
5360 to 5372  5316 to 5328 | 1.06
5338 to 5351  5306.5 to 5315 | 0.89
